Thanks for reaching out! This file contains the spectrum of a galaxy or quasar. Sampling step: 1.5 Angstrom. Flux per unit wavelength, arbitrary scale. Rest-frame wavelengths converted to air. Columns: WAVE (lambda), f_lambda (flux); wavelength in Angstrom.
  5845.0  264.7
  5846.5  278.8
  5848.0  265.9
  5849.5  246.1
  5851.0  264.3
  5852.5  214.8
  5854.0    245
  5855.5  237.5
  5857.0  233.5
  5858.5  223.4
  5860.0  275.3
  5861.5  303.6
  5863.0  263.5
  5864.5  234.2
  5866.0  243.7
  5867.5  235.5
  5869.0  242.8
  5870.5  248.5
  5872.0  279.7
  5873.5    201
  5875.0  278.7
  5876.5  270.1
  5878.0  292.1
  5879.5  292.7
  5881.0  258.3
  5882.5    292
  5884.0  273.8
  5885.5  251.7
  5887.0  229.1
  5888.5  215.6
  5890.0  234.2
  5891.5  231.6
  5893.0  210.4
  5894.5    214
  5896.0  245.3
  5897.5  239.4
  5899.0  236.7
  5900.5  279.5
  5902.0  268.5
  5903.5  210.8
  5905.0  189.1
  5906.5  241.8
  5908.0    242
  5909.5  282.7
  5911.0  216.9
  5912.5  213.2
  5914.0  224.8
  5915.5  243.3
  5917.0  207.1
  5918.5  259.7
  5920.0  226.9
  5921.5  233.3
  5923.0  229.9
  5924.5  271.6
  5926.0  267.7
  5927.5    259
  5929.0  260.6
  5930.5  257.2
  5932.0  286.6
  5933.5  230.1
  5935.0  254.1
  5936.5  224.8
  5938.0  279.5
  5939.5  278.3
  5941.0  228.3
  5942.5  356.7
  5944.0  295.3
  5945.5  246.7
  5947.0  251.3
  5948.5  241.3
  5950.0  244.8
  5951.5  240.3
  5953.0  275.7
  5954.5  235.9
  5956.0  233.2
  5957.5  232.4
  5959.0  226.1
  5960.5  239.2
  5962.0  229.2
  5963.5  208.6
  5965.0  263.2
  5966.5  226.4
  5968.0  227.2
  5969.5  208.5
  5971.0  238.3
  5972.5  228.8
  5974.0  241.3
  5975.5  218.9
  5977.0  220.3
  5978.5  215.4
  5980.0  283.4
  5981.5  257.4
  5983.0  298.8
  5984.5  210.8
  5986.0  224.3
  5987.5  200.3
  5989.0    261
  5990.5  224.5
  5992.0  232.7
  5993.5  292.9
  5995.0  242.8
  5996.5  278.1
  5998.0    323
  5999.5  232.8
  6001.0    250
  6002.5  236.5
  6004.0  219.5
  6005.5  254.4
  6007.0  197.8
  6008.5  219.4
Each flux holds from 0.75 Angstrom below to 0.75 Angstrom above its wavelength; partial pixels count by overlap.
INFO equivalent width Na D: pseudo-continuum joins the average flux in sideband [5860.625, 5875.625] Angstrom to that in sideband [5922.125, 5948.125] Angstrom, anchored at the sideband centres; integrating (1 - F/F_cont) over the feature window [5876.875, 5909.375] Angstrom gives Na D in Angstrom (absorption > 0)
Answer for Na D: 1.33 Angstrom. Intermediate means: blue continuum 253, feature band 246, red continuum 263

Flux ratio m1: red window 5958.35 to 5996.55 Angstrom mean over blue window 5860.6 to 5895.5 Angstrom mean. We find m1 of 0.9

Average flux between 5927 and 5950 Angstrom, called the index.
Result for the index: 263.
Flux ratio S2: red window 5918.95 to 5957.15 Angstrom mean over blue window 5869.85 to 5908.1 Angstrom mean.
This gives 1.0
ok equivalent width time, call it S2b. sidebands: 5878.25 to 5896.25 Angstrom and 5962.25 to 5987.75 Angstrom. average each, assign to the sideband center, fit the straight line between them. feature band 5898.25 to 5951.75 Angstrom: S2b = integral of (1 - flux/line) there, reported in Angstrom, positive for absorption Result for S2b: -1.8 Angstrom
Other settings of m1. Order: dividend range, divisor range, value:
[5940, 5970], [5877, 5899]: 0.99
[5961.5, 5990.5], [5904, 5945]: 0.94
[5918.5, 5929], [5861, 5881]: 0.96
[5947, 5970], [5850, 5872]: 0.95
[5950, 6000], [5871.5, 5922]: 0.99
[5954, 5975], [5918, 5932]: 0.91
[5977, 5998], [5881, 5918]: 1.05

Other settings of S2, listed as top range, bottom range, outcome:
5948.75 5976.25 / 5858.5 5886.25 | 0.89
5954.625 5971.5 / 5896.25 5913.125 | 0.97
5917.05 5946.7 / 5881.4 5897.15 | 1.08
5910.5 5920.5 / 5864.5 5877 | 0.92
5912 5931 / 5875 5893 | 0.94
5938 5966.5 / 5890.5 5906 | 1.08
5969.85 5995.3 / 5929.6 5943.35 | 0.90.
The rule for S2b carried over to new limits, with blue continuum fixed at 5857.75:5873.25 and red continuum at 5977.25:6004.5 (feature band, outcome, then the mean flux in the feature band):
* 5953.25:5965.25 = 0.8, 234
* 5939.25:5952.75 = -0.8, 265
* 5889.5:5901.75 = 0.7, 238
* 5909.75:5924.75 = 1.1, 233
